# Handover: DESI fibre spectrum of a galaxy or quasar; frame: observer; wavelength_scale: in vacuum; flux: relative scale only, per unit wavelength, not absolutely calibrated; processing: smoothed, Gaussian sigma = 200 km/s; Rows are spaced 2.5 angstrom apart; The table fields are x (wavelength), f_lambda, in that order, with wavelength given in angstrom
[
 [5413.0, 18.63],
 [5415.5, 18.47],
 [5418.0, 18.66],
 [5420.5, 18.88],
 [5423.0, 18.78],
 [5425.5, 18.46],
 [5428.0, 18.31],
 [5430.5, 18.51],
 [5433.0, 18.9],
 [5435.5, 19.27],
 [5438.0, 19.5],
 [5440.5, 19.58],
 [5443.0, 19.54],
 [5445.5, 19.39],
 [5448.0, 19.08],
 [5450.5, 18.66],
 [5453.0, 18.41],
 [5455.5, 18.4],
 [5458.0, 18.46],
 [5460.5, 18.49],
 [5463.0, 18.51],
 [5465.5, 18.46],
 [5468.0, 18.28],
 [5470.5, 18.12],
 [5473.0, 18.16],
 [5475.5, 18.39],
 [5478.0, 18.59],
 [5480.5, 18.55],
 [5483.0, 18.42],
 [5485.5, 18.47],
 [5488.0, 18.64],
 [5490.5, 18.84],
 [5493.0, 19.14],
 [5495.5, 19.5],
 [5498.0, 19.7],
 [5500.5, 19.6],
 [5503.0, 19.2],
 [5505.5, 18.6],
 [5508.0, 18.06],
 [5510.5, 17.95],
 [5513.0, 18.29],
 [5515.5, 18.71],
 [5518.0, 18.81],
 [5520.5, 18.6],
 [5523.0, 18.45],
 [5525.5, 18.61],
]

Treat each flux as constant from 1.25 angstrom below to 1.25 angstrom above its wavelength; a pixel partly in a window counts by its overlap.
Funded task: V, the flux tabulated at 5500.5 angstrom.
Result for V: 19.6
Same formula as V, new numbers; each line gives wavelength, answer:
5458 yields 18.46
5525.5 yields 18.61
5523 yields 18.45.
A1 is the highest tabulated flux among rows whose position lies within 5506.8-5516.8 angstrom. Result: 18.71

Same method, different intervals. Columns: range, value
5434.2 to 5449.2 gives 19.58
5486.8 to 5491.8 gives 18.84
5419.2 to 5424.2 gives 18.88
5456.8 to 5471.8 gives 18.51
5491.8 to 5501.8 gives 19.7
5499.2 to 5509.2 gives 19.6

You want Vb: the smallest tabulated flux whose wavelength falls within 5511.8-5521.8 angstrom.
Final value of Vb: 18.29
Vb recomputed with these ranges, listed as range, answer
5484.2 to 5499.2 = 18.47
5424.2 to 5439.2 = 18.31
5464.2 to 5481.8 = 18.12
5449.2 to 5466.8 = 18.4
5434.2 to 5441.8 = 19.27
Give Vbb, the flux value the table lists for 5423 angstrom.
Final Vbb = 18.78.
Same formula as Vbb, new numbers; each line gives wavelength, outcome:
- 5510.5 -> 17.95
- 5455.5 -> 18.4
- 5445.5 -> 19.39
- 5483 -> 18.42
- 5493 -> 19.14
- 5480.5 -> 18.55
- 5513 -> 18.29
